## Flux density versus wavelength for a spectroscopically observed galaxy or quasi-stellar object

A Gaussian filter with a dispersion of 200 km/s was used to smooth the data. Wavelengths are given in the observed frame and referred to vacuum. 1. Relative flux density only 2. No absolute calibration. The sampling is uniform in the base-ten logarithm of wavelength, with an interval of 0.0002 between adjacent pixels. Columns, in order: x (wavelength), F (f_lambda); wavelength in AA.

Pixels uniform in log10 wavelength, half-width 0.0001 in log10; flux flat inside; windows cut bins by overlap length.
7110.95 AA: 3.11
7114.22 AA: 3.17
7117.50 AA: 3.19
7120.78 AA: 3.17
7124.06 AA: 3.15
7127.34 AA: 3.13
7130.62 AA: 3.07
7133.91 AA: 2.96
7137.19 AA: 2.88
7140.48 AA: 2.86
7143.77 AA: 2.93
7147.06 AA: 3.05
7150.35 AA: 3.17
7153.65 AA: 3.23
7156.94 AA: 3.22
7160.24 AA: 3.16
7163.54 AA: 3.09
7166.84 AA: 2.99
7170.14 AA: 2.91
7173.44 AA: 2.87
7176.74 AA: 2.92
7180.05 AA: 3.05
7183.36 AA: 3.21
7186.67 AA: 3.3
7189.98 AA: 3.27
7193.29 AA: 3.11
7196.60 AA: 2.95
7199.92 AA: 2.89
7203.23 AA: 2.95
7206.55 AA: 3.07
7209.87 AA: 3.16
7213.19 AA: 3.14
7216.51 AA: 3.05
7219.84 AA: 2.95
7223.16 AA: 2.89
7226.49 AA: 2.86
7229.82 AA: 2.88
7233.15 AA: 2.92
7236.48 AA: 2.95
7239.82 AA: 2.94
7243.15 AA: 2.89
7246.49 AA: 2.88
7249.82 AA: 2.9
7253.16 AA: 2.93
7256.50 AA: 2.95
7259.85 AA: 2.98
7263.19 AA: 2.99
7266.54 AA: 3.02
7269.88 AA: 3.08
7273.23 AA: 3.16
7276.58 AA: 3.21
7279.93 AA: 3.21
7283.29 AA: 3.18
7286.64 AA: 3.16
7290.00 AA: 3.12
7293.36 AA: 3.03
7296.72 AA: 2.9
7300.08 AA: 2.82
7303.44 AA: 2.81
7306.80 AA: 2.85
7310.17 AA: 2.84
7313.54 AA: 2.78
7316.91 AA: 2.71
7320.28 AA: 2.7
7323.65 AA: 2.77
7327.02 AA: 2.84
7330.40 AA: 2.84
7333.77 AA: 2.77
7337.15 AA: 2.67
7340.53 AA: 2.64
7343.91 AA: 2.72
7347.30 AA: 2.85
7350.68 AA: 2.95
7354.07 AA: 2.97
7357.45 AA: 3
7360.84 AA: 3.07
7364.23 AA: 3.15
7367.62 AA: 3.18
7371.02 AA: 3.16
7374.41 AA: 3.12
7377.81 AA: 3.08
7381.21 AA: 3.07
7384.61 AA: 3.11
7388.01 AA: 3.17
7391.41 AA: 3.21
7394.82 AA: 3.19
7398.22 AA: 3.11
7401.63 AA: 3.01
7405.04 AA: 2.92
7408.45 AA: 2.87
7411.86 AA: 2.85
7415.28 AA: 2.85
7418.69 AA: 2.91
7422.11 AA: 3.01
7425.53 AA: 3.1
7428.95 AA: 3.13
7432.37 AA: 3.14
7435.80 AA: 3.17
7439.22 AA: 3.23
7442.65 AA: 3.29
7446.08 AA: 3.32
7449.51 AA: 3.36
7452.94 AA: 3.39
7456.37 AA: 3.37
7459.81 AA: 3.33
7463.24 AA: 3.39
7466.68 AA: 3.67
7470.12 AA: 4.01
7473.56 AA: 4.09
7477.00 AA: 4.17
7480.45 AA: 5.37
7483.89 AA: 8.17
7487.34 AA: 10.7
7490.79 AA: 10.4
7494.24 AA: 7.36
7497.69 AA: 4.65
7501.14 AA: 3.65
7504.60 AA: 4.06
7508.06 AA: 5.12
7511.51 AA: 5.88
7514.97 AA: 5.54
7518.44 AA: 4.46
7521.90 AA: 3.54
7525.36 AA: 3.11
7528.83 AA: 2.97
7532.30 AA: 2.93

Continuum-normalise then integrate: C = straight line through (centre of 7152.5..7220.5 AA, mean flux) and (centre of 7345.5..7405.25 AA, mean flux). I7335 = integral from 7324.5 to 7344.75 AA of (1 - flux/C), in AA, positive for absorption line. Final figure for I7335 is 2.2 AA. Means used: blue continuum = 3.07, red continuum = 3.08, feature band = 2.75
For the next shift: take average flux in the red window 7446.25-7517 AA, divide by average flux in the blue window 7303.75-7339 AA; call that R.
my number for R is 1.85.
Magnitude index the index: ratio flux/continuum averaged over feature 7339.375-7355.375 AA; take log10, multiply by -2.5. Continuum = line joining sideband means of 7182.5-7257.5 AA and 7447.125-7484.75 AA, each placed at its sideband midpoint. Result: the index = 0.25 mag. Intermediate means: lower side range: 3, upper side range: 4.11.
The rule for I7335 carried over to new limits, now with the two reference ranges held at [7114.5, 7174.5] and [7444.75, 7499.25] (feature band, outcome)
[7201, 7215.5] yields 1.7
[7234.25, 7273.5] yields 8.4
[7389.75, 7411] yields 7.6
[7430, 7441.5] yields 4.1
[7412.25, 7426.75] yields 5.7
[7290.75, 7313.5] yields 6.7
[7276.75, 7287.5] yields 2.1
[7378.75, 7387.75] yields 2.9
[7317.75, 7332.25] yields 5.0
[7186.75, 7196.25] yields 0.5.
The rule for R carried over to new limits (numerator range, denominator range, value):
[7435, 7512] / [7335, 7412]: 1.61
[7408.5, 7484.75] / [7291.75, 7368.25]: 1.25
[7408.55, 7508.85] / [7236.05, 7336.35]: 1.47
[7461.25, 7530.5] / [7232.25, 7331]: 1.77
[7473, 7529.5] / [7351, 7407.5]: 1.80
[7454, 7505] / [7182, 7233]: 1.77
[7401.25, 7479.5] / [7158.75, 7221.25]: 1.08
